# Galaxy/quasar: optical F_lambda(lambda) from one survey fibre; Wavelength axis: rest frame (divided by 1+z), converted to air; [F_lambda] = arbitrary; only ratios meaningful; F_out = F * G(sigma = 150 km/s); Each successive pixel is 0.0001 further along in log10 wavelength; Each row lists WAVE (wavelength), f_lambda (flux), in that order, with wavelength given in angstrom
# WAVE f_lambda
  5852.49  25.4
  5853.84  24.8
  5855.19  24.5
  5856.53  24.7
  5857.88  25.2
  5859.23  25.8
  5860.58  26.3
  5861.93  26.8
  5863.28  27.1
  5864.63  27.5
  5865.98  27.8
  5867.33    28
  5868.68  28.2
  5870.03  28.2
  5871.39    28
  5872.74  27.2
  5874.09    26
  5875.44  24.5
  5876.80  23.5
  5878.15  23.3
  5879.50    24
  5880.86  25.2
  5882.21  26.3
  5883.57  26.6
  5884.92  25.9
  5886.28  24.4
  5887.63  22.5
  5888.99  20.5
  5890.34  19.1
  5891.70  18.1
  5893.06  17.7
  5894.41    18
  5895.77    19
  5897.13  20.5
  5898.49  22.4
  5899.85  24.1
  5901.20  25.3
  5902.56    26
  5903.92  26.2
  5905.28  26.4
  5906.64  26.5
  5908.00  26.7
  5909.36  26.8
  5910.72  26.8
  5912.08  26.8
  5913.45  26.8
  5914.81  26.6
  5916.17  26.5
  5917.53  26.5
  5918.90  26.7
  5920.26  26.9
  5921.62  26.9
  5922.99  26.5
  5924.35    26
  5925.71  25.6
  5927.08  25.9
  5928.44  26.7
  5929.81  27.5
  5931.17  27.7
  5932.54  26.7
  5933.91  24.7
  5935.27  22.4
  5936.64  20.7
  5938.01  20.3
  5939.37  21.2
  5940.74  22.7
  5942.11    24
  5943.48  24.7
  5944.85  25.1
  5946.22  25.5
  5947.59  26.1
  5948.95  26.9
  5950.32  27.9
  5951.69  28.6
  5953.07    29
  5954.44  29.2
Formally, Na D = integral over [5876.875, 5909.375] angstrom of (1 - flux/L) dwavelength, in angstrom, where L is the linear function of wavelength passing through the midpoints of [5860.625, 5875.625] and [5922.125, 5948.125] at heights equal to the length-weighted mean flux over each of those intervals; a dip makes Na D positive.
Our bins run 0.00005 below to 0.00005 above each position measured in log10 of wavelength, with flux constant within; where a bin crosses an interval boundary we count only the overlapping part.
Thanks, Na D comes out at 3.7 angstrom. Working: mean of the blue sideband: 27.3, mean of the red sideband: 24.7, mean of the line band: 23.3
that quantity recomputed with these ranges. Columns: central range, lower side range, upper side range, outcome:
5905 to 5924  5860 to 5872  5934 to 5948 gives -1.4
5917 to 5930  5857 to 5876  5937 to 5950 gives -0.9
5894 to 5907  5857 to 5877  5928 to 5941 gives 1.0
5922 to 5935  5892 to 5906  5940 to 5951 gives -1.1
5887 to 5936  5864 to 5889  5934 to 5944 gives -1.7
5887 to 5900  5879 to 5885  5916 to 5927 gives 2.9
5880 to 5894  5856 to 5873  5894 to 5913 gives 1.7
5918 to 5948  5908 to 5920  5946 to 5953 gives 2.2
